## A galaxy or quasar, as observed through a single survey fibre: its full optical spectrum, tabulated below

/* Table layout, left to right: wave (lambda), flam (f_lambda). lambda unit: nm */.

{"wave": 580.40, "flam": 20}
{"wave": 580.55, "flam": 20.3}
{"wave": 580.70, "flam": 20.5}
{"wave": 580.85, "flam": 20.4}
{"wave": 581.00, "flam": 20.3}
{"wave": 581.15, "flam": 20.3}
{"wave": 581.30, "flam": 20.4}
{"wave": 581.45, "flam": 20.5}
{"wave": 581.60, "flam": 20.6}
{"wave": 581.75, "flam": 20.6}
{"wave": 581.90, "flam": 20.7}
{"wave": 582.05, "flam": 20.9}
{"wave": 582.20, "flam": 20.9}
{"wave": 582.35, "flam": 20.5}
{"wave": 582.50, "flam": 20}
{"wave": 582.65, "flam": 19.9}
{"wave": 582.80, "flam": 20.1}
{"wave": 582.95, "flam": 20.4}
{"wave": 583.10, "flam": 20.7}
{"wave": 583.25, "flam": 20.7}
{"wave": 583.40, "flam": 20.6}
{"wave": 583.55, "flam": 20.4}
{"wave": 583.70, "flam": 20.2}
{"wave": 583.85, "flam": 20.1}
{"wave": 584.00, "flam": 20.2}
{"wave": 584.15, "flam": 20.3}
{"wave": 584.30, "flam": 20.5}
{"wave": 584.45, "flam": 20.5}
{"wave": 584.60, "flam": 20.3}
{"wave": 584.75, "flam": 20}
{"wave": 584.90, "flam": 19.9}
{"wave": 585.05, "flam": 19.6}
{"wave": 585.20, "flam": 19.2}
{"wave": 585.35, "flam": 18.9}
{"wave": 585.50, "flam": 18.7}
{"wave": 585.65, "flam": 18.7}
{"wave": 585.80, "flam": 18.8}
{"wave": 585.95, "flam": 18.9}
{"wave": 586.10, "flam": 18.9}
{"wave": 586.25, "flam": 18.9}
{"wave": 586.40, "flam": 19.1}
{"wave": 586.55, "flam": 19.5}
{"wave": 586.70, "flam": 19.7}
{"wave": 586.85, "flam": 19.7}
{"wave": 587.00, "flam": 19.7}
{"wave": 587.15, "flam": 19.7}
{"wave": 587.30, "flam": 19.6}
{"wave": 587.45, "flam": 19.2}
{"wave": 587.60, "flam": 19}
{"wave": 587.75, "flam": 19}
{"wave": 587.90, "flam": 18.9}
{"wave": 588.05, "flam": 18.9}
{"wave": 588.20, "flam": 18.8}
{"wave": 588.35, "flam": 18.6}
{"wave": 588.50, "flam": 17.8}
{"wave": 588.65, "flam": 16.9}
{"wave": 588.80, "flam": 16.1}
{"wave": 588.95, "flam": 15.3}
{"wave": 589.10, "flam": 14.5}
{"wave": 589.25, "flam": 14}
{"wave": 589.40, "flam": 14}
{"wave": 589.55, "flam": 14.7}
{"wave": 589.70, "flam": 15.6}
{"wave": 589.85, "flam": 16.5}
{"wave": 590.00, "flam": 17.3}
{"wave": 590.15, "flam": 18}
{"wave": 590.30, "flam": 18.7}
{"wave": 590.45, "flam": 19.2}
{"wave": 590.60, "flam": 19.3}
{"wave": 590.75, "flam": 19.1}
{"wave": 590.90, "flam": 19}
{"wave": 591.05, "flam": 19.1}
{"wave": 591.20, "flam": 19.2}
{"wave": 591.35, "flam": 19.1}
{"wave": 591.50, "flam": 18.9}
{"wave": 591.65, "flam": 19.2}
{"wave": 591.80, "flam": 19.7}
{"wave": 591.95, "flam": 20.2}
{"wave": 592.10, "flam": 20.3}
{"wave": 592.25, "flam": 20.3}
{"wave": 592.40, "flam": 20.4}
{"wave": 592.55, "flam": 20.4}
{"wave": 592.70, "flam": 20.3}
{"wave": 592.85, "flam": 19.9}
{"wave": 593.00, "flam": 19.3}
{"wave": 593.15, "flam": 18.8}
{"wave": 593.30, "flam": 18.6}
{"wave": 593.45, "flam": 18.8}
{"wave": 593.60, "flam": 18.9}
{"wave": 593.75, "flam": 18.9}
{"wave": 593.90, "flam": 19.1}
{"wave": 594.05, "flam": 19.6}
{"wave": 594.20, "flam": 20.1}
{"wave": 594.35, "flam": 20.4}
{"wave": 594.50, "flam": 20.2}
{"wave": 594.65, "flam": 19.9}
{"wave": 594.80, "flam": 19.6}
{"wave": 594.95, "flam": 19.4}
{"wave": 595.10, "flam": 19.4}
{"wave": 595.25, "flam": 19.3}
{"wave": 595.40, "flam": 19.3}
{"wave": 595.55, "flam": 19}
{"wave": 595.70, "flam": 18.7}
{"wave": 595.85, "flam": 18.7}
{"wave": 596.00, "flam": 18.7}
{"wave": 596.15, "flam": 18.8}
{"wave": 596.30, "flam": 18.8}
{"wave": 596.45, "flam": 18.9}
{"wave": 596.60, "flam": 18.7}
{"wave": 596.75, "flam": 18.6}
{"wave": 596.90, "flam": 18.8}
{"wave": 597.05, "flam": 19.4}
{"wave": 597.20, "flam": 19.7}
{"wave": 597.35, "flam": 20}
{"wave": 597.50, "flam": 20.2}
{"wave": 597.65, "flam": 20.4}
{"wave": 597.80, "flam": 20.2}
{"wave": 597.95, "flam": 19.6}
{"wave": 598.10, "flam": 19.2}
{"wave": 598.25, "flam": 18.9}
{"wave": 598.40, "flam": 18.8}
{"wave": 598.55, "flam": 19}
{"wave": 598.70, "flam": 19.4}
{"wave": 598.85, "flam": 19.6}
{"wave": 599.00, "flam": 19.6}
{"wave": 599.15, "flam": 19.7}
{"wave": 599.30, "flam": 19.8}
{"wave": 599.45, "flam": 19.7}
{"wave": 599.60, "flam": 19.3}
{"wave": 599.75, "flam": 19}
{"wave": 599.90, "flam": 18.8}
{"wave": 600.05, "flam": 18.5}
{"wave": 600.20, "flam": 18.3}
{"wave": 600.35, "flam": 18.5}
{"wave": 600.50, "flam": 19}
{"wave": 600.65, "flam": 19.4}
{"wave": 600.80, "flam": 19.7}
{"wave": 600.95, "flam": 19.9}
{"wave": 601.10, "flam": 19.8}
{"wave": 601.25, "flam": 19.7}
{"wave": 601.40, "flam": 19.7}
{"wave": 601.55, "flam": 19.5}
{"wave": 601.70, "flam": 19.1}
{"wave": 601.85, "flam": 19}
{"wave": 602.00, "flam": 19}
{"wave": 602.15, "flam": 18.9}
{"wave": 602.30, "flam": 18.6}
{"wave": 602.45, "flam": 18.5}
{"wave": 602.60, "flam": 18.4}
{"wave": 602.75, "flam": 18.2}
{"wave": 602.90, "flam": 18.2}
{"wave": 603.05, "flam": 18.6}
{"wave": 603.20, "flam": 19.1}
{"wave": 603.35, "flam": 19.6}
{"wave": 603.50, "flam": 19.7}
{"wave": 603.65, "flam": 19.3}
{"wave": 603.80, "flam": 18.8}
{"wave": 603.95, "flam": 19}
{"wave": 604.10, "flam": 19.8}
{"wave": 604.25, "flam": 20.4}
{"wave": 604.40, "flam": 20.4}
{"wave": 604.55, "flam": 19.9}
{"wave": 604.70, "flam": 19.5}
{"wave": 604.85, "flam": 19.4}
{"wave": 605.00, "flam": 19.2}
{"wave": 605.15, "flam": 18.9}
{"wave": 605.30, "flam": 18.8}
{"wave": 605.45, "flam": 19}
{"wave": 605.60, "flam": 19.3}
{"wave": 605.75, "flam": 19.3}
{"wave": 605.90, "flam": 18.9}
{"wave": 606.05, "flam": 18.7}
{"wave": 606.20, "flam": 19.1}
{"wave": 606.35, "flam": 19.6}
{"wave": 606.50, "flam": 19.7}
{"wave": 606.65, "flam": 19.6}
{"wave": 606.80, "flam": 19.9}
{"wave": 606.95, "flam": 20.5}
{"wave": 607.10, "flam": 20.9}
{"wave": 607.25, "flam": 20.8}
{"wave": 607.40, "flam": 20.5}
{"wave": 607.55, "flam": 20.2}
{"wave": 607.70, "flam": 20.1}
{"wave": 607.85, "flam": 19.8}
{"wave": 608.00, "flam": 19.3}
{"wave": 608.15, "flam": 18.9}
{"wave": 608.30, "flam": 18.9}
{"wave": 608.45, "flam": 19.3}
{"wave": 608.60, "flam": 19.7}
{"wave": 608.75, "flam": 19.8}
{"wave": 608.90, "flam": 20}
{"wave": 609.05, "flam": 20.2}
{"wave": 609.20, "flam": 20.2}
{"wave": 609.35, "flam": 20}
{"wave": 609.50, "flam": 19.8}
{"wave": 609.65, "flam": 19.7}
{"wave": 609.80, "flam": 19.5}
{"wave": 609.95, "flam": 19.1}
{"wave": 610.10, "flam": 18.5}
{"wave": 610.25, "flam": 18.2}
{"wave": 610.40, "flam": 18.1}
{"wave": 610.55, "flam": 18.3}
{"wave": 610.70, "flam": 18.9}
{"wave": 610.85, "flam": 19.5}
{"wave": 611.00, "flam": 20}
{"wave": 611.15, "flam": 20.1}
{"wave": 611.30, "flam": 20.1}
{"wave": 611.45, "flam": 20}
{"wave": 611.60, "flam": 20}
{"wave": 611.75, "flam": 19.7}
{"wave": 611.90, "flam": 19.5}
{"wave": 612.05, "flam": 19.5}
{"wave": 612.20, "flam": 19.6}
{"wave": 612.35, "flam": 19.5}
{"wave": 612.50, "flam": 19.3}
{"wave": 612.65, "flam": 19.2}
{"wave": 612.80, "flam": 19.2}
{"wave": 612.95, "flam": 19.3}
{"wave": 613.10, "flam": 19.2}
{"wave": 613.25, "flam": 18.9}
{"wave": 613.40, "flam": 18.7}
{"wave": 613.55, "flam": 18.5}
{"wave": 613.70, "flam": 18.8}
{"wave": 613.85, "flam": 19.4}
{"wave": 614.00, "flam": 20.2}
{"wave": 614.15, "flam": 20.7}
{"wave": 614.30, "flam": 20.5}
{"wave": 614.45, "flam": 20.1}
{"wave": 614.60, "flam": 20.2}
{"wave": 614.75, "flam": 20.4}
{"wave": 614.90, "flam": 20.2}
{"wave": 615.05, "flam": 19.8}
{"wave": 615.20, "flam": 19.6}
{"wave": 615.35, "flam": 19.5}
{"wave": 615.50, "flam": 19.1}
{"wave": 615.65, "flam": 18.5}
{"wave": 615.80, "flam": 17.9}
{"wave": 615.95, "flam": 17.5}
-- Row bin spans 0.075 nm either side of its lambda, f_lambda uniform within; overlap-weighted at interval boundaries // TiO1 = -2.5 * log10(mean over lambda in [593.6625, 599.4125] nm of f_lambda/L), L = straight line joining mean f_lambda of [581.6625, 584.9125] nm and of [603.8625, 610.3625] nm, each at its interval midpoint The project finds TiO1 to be 0.03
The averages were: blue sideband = 20.4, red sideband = 19.6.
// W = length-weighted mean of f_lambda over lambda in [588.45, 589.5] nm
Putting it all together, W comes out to 15.4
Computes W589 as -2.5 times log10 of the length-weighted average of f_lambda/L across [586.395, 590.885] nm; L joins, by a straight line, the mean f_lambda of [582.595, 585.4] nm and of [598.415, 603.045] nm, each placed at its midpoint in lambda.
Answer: 0.11 mag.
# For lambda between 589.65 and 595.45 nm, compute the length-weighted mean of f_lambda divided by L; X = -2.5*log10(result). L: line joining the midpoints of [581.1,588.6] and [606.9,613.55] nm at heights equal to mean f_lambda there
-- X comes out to 0.03 mag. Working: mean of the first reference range 19.7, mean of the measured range 19.2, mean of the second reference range 19.5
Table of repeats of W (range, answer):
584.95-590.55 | 18.1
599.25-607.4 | 19.3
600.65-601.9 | 19.6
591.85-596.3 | 19.5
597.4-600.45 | 19.3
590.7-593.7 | 19.5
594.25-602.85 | 19.2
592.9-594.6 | 19.4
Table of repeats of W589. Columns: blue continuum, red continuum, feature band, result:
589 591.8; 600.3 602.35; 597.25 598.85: -0.05 mag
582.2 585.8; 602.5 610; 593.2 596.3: 0.03 mag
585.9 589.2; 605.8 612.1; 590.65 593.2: -0.05 mag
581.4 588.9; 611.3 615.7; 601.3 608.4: 0.01 mag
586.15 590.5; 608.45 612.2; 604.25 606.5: -0.01 mag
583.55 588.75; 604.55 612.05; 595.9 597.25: 0.03 mag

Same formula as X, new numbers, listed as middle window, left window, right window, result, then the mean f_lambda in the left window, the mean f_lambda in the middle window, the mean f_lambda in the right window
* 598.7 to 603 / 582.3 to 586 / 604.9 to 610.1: 0.032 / 19.9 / 19.1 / 19.6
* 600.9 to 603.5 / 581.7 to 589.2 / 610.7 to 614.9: 0.026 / 19.4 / 19.1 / 19.6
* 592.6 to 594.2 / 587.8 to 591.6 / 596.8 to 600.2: -0.056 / 17.5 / 19.3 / 19.4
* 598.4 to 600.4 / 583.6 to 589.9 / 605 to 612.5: -0.003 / 18.5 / 19.2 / 19.5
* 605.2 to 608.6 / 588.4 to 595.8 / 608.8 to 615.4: -0.017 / 18.6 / 19.6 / 19.5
